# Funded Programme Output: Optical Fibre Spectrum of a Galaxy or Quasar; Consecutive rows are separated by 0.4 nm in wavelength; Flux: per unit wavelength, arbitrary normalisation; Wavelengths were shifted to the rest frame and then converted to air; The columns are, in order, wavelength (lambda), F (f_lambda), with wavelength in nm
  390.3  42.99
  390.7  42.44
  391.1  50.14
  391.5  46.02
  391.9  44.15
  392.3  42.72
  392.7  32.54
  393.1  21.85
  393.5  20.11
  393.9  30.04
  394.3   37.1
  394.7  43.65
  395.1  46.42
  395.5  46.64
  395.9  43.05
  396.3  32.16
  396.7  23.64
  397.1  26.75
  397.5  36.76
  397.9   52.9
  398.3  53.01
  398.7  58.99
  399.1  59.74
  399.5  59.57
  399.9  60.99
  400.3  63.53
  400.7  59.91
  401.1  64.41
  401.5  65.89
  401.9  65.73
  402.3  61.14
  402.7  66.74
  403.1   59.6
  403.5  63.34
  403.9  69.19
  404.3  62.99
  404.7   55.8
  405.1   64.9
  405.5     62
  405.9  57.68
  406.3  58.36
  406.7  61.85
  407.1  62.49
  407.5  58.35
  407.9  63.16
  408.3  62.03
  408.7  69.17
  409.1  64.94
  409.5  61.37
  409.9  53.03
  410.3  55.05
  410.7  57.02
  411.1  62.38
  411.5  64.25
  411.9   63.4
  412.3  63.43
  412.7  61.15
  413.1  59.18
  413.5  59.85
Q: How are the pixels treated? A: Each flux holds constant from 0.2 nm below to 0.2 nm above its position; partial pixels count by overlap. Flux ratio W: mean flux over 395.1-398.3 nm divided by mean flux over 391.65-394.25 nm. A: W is 1.2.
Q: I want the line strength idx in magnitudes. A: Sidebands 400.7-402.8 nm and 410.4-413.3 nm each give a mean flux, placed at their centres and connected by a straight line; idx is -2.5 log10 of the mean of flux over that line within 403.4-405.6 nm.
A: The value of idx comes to 0.01 mag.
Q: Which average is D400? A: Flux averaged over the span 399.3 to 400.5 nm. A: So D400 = 61.4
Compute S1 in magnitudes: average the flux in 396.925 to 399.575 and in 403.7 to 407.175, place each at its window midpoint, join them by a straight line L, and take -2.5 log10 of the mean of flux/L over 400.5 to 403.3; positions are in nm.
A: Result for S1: -0.14 mag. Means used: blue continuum 49.4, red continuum 61.7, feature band 63.3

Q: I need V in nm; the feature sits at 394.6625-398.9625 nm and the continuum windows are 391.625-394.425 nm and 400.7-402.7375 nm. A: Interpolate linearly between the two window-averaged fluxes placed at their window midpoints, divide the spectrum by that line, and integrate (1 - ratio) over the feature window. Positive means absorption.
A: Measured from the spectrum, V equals 0.37 nm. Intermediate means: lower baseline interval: 32.9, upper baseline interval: 64.1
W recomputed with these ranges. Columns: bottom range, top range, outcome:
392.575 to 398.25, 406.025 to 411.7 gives 1.70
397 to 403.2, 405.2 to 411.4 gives 1.05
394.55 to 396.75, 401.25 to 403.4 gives 1.59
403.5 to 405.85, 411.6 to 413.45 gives 0.99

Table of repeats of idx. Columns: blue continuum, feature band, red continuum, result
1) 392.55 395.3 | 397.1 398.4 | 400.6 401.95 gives 0.13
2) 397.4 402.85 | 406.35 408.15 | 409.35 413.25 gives -0.02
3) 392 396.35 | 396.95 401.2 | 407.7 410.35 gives -0.21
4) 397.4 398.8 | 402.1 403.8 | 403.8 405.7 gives -0.06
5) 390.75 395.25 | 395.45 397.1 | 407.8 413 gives 0.22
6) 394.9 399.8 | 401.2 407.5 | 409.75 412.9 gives -0.19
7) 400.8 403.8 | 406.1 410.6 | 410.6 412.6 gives 0.04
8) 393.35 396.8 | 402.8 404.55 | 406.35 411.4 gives -0.23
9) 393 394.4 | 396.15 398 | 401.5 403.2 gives 0.24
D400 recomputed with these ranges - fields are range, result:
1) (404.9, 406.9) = 61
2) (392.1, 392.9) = 37.6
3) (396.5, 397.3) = 25.2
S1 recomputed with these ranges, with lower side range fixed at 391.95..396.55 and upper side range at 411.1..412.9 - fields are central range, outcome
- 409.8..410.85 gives 0.10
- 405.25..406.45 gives -0.11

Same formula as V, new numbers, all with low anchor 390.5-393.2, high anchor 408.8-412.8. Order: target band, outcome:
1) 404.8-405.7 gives -0.13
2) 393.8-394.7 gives 0.15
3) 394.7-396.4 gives 0.06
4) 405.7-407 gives -0.08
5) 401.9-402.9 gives -0.24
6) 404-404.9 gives -0.11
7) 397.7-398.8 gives -0.16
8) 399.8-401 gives -0.29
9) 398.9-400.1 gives -0.28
